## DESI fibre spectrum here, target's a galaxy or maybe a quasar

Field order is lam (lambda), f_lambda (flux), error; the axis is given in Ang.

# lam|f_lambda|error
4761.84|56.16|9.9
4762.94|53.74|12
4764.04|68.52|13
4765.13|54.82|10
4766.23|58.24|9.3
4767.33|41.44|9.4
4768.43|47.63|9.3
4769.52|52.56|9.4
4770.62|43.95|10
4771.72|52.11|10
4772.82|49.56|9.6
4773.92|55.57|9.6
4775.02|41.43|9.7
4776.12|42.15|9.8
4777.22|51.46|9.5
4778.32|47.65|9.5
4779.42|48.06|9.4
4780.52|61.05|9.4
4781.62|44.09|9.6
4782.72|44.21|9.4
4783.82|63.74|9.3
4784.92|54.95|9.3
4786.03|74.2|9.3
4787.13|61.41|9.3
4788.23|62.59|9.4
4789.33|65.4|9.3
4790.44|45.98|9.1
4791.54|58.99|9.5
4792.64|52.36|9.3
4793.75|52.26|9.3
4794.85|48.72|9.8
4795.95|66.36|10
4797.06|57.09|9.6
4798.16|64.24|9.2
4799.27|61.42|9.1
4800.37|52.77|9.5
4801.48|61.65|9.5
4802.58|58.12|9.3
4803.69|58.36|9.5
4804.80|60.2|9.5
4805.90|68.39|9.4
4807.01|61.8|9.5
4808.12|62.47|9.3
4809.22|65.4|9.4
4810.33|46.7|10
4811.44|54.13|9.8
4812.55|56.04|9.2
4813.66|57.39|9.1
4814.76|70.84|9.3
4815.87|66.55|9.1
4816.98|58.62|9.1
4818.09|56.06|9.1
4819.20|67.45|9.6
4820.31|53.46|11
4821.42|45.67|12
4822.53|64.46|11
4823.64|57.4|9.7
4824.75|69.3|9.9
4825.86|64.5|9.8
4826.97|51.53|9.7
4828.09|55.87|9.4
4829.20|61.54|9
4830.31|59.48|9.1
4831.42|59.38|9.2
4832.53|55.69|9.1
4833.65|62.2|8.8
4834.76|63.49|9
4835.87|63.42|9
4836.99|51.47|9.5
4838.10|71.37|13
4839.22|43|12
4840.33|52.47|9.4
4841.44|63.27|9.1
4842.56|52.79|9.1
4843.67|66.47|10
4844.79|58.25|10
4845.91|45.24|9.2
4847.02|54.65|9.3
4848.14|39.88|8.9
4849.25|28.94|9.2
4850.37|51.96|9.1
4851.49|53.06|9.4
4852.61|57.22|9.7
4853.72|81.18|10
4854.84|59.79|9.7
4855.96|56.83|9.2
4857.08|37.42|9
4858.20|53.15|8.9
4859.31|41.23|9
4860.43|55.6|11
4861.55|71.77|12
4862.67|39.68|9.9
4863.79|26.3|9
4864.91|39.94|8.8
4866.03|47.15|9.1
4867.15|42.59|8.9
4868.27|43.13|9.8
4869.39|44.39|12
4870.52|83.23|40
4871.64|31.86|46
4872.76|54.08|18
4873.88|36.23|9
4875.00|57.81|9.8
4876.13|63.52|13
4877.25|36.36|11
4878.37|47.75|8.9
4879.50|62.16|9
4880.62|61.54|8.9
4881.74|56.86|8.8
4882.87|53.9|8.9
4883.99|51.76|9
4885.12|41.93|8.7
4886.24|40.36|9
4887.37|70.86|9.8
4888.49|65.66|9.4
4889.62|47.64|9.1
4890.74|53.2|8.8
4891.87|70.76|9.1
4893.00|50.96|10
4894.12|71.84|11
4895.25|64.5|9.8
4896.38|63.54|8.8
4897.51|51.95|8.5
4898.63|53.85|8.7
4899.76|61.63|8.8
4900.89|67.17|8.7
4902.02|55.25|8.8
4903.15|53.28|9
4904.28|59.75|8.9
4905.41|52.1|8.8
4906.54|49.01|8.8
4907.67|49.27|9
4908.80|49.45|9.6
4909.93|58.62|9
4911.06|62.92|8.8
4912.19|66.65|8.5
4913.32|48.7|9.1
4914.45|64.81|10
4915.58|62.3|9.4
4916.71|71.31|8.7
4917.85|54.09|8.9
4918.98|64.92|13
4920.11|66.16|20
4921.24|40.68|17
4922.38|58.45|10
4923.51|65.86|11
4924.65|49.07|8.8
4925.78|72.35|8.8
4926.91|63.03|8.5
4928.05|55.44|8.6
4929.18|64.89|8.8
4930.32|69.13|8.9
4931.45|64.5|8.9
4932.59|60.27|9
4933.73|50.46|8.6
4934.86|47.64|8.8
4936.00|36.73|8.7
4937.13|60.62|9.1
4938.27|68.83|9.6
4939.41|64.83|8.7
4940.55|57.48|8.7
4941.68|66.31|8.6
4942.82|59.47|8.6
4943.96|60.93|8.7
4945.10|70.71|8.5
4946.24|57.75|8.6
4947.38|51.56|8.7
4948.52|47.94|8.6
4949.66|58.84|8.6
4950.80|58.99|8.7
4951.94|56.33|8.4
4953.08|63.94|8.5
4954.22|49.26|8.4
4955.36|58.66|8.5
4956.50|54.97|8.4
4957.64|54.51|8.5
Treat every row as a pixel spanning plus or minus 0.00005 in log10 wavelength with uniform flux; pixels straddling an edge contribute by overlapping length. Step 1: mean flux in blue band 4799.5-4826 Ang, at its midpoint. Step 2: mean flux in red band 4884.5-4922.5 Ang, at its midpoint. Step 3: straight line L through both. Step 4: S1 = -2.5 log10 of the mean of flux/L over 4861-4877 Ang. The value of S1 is 0.21 mag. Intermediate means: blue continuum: 59.9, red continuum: 57.7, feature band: 48.4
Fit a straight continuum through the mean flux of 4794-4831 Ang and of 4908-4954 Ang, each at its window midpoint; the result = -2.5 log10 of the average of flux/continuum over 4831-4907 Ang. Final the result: 0.10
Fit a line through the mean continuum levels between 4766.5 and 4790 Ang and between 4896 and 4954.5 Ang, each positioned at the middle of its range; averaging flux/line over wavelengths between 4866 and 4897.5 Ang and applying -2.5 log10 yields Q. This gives 0.05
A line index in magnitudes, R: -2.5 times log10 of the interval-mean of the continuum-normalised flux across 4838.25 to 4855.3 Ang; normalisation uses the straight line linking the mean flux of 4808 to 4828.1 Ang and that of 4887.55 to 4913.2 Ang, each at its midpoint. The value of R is 0.09 mag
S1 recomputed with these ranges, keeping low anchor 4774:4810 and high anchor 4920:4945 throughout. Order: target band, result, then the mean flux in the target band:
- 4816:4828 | -0.03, 59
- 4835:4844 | -0.01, 58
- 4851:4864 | 0.09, 53.5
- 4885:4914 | 0.03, 57.2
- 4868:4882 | 0.12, 52.3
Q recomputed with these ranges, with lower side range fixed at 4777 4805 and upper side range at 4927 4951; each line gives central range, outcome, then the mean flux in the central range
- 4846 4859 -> 0.12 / 51.8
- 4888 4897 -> -0.05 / 60.9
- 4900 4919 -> 0.01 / 58.1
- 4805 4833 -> -0.05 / 59.6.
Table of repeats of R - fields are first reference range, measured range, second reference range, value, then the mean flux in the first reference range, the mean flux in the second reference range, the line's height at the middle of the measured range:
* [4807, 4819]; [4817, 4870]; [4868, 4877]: 0.030 mag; 59.8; 51.5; 55.5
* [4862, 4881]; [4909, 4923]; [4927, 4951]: -0.087 mag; 48.1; 58.8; 55.2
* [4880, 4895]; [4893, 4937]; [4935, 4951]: -0.015 mag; 56.9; 58.3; 57.6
